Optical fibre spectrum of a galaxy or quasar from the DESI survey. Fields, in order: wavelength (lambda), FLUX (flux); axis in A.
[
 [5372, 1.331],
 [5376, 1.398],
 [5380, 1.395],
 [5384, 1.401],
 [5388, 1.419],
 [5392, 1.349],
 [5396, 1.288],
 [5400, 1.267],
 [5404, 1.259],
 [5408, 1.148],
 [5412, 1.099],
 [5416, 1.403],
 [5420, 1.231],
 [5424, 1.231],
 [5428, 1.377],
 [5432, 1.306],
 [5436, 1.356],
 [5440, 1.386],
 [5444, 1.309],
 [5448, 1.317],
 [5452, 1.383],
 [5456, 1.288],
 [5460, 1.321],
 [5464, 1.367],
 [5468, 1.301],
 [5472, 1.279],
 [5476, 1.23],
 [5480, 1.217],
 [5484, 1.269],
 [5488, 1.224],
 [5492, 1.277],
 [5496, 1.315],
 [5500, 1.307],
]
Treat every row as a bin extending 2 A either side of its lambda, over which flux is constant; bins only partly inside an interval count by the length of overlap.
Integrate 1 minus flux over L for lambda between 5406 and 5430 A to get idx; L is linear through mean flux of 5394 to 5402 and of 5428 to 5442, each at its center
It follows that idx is 1.3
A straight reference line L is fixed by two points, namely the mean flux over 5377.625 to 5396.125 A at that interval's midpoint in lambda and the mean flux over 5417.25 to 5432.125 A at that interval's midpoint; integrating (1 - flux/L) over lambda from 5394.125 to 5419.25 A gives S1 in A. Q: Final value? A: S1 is 1.68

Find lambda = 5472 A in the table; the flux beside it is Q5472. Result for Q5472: 1.279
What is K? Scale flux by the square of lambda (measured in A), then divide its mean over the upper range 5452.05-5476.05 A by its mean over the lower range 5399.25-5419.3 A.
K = 1.08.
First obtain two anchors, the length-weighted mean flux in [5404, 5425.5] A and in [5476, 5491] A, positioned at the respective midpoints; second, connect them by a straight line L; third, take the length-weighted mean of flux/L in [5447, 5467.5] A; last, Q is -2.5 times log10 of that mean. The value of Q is -0.08 mag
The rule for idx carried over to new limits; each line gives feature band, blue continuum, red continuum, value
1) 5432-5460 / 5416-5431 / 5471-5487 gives -1.3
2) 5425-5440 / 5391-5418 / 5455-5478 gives -0.8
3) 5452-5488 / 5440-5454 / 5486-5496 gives 0.4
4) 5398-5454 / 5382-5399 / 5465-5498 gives 1.3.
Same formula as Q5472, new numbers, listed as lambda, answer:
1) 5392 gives 1.349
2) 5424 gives 1.231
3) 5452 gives 1.383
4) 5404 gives 1.259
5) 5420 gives 1.231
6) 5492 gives 1.277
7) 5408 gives 1.148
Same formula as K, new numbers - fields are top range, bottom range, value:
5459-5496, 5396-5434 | 1.04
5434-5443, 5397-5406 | 1.09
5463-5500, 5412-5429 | 1.02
